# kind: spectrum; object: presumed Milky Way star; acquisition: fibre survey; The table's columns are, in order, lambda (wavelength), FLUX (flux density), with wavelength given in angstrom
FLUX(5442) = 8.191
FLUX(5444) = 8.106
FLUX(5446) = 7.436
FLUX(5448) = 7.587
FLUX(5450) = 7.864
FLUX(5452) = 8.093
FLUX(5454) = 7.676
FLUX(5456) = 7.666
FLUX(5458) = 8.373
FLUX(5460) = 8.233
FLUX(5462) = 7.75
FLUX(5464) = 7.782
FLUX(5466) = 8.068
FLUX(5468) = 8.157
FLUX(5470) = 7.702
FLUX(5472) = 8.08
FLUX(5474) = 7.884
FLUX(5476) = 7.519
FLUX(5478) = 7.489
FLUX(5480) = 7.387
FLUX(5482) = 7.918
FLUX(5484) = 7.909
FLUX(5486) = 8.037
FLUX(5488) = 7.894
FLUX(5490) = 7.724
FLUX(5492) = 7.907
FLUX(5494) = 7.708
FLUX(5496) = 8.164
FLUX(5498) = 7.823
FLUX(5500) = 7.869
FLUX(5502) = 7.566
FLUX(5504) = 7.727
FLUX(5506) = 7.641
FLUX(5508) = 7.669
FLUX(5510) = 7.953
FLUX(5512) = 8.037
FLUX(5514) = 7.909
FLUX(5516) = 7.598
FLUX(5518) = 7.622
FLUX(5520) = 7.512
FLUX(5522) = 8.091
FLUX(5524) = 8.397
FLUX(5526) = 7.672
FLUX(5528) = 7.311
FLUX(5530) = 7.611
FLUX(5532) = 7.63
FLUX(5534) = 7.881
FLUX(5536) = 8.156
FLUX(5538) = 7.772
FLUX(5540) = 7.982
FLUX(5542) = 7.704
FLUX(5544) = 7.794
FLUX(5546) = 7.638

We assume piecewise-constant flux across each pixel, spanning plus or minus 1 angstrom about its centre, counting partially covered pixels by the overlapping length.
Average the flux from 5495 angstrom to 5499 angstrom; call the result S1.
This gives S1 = 7.99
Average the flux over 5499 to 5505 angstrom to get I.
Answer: 7.72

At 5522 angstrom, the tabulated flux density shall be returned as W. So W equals 8.091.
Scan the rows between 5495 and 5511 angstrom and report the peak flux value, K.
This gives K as 8.164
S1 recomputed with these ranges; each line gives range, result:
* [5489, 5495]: 7.78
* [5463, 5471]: 7.93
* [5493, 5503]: 7.83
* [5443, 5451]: 7.75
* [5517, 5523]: 7.74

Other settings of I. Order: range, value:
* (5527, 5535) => 7.61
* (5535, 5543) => 7.9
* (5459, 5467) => 7.96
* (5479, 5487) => 7.81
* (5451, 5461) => 8.01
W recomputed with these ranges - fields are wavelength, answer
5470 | 7.702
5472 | 8.08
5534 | 7.881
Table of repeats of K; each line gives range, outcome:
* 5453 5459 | 8.373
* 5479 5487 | 8.037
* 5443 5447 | 8.106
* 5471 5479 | 8.08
